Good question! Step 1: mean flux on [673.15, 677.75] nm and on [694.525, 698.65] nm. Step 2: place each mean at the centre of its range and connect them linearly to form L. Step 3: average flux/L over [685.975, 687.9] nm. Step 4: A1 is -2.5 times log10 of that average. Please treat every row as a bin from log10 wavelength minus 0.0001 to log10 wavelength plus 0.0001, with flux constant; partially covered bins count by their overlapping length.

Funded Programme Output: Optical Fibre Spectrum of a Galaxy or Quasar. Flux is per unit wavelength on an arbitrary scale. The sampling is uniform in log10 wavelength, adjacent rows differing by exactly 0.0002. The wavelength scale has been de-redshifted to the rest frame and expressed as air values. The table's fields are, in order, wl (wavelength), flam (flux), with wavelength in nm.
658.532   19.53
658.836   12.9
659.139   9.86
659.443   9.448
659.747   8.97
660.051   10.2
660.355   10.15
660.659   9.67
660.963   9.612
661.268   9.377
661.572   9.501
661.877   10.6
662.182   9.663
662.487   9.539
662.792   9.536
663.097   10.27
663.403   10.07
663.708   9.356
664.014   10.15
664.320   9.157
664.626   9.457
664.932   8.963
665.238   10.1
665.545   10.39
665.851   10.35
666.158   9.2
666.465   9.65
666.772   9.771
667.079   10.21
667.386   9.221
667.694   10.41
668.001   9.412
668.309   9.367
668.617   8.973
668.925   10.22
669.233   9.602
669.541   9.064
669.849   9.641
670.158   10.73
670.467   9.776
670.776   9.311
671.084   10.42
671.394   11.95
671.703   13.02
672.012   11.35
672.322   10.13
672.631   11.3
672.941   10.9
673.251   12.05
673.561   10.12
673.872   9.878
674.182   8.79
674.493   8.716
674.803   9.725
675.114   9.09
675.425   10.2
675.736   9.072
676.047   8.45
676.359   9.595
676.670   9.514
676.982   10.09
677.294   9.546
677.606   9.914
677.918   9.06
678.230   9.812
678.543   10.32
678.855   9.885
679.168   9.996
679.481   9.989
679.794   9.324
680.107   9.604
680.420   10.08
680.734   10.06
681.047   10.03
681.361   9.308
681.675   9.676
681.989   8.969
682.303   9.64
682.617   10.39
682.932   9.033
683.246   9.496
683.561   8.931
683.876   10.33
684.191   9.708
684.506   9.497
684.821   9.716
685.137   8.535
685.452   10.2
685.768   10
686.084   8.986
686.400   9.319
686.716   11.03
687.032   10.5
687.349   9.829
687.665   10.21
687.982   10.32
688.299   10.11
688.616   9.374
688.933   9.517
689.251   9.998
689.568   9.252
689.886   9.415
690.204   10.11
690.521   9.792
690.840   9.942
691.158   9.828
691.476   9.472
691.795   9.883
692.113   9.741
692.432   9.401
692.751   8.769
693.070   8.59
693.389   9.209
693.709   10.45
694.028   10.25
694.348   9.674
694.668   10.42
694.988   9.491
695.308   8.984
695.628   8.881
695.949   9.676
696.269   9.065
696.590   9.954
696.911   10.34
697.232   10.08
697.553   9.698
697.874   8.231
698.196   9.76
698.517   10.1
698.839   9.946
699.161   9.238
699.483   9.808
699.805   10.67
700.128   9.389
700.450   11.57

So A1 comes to -0.05 mag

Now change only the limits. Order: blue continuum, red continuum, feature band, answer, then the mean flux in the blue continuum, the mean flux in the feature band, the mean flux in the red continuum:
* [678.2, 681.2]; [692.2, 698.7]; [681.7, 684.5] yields 0.03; 9.91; 9.56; 9.55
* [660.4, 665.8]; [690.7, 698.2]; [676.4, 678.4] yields 0.00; 9.75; 9.66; 9.57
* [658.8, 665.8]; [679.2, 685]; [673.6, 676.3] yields 0.05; 9.82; 9.29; 9.66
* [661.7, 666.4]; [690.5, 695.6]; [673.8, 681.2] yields 0.01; 9.78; 9.61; 9.59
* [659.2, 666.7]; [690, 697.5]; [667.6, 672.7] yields -0.06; 9.73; 10.3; 9.65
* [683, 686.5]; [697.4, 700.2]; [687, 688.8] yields -0.05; 9.51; 10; 9.66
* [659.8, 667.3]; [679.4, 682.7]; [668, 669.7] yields 0.04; 9.77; 9.44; 9.71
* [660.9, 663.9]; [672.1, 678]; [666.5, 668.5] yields 0.01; 9.76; 9.71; 9.82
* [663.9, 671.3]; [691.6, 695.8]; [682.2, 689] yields -0.02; 9.75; 9.76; 9.52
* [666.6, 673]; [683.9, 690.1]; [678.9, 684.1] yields 0.03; 10.2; 9.68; 9.78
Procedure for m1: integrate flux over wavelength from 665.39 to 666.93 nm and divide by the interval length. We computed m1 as 9.87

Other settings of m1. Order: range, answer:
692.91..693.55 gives 8.9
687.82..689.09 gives 9.83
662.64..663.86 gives 9.81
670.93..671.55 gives 11.2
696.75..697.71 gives 10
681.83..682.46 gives 9.31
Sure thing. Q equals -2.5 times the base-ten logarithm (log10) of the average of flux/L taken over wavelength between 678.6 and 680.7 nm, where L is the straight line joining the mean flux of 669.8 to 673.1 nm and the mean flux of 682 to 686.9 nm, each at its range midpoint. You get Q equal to 0.02 mag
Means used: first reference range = 10.8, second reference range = 9.64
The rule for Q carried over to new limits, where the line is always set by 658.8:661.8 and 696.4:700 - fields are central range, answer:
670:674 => -0.10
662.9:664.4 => 0.00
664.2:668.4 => 0.02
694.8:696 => 0.06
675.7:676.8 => 0.08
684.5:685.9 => 0.03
